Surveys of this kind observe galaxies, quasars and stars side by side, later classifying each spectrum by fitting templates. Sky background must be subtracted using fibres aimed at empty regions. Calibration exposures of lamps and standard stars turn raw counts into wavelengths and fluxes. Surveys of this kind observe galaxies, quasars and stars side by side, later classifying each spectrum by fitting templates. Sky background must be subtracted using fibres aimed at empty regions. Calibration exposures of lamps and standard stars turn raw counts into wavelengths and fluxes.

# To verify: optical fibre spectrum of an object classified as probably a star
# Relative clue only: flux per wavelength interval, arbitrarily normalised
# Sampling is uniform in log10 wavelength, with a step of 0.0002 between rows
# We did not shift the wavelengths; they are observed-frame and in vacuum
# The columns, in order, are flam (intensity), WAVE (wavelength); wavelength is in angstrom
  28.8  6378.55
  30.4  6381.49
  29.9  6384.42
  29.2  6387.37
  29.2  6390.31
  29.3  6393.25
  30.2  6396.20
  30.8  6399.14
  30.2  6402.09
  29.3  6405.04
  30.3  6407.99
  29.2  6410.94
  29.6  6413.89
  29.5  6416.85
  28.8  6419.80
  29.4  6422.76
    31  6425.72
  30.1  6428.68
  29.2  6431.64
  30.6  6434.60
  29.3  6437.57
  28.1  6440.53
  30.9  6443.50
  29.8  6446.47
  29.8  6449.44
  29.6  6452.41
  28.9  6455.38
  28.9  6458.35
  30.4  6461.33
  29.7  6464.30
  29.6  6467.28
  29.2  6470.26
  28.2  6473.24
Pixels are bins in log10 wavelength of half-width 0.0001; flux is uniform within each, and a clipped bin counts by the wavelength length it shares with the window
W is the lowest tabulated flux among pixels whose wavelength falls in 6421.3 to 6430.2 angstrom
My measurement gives 29.4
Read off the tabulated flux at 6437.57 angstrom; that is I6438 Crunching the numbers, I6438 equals 29.3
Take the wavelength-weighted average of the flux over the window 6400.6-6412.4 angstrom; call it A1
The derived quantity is 29.7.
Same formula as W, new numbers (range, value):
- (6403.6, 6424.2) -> 28.8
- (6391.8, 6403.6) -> 29.3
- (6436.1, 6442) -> 28.1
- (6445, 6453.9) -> 29.6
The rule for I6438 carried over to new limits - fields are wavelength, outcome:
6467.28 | 29.6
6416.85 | 29.5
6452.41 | 29.6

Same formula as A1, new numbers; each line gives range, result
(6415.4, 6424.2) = 29.2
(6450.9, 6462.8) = 29.5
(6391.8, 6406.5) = 30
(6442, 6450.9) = 30.1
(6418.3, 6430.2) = 29.8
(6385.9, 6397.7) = 29.5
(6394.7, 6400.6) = 30.5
